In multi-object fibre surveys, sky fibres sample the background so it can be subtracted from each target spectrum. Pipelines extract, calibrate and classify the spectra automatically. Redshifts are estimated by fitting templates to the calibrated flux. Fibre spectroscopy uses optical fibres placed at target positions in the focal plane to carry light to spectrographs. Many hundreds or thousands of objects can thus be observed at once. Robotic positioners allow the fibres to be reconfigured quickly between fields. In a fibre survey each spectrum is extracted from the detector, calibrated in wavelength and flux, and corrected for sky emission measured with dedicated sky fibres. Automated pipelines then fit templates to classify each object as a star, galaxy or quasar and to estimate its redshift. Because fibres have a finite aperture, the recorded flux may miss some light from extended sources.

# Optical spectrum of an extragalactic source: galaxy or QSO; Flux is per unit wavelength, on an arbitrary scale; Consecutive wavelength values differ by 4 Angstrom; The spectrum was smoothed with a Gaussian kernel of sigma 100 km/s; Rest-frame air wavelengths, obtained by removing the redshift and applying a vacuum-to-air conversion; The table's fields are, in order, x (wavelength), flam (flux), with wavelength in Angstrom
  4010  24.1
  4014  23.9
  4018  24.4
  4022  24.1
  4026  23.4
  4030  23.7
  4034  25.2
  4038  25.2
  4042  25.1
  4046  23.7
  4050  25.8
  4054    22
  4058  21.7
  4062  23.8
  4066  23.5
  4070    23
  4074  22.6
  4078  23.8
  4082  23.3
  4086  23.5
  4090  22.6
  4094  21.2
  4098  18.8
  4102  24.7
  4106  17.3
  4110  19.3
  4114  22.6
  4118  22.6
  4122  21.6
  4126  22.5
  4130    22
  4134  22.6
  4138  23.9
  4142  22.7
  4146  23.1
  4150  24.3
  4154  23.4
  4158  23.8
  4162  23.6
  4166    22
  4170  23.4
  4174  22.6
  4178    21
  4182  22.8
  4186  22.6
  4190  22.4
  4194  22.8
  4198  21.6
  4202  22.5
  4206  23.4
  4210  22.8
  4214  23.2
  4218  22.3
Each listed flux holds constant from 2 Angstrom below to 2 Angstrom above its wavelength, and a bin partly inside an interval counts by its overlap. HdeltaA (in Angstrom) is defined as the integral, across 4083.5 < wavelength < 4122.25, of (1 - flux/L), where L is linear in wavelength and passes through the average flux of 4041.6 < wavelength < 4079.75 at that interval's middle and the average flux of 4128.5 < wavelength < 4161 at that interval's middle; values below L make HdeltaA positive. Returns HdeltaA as 3.2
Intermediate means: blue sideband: 23.4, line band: 21.4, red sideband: 23.3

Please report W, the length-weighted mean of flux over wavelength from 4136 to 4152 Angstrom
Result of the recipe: 23.5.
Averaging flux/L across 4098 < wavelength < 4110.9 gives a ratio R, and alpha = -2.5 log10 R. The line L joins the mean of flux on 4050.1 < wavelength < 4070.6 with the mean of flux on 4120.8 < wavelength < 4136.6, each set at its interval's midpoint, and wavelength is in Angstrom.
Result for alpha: 0.12 mag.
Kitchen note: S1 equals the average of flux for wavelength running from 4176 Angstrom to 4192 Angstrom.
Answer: 22.2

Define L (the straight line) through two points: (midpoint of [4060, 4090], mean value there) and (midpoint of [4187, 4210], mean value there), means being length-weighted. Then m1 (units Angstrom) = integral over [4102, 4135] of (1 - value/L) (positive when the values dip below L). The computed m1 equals 2.24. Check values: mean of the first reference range 23.3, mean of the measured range 21.5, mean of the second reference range 22.6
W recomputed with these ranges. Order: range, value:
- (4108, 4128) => 21.7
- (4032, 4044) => 25.2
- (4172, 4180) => 21.8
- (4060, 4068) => 23.6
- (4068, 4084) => 23.2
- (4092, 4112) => 20.3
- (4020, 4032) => 23.7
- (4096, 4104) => 21.8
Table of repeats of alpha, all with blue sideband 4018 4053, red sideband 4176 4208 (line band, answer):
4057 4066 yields 0.049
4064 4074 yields 0.041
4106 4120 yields 0.124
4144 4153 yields -0.033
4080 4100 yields 0.088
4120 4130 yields 0.059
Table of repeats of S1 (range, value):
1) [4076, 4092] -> 23.3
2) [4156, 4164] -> 23.7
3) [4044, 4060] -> 23.3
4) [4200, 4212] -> 22.9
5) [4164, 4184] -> 22.4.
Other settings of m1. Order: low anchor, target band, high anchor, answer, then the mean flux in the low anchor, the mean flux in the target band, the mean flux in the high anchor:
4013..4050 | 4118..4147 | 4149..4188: 0.86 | 24.4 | 22.6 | 22.9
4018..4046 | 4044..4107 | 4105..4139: 1.13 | 24.4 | 22.7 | 21.7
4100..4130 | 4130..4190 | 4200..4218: -2.01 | 21.5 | 22.9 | 22.9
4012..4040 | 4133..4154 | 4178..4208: -0.32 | 24.3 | 23.4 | 22.5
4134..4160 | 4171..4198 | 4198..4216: 0.84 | 23.5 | 22.3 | 22.8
